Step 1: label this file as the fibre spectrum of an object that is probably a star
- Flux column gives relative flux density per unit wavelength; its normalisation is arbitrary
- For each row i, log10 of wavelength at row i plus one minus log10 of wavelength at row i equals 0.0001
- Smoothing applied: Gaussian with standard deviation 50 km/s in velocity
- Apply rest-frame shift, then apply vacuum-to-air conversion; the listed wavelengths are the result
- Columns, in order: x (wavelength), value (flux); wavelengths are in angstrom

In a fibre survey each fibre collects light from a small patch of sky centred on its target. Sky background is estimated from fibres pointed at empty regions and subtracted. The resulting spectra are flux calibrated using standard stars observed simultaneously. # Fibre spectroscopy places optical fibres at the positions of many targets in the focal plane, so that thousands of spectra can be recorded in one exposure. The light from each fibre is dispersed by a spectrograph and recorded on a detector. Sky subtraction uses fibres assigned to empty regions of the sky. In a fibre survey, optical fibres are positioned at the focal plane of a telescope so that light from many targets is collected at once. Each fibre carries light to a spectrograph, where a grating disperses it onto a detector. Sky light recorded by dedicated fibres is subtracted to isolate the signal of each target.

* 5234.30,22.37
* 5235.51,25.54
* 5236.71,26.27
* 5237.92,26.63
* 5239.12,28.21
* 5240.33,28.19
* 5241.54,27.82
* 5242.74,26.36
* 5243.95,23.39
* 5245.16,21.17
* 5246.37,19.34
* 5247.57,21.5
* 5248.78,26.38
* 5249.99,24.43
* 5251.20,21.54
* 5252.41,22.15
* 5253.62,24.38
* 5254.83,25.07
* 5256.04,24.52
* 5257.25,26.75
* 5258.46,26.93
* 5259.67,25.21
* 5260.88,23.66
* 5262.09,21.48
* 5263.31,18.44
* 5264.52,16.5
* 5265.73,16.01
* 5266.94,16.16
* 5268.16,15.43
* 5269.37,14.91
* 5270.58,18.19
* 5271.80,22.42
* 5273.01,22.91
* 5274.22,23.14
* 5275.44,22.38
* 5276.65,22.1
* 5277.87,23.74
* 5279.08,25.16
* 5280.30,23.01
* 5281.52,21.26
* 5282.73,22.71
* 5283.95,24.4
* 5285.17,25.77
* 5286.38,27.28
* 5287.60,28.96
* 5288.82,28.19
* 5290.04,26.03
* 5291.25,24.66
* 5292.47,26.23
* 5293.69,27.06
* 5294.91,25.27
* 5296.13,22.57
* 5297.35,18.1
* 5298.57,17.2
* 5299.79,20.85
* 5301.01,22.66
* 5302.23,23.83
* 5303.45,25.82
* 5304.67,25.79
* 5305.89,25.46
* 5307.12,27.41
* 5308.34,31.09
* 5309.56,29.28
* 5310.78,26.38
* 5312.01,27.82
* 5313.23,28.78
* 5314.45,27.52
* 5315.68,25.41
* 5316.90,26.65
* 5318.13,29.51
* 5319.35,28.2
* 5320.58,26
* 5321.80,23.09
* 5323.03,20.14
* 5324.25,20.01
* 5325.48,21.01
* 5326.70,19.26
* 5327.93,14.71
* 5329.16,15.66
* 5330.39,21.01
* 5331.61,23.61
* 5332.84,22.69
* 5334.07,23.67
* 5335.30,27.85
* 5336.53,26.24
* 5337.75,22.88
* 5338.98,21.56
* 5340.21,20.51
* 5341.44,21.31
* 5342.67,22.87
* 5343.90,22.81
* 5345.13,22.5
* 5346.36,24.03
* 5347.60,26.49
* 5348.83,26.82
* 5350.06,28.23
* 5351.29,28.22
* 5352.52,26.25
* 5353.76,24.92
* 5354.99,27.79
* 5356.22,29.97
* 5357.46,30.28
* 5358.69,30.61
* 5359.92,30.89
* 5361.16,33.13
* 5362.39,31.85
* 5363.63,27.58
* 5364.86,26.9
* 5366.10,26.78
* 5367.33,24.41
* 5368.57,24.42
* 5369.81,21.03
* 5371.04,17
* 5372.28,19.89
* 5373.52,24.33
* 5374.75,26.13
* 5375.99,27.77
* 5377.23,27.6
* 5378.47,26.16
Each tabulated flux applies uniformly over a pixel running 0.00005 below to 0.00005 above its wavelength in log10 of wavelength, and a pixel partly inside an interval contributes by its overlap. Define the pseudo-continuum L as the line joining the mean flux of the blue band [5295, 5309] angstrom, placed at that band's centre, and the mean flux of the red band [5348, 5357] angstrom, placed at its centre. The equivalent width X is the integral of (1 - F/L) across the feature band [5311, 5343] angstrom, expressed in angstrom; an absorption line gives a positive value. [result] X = 2.7 angstrom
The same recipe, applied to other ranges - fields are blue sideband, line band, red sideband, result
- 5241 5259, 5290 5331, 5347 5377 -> 2.27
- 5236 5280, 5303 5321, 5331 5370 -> -2.05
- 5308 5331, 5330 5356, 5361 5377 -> 0.24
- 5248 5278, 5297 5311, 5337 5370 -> -0.45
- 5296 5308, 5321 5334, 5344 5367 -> 2.57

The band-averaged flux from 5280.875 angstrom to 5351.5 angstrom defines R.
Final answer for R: 24.3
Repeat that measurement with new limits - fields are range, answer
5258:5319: 23.8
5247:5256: 23.7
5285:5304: 24.4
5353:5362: 29.7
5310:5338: 23.9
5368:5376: 22.6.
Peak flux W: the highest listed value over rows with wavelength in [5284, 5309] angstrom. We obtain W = 31.09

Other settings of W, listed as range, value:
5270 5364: 33.13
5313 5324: 29.51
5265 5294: 28.96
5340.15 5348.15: 26.49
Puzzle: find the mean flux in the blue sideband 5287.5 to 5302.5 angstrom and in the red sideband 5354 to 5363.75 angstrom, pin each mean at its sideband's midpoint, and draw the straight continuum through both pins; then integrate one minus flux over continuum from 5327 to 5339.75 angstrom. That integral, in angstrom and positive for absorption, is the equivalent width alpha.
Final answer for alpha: 2.7 angstrom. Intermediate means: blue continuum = 23.8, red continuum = 30.2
